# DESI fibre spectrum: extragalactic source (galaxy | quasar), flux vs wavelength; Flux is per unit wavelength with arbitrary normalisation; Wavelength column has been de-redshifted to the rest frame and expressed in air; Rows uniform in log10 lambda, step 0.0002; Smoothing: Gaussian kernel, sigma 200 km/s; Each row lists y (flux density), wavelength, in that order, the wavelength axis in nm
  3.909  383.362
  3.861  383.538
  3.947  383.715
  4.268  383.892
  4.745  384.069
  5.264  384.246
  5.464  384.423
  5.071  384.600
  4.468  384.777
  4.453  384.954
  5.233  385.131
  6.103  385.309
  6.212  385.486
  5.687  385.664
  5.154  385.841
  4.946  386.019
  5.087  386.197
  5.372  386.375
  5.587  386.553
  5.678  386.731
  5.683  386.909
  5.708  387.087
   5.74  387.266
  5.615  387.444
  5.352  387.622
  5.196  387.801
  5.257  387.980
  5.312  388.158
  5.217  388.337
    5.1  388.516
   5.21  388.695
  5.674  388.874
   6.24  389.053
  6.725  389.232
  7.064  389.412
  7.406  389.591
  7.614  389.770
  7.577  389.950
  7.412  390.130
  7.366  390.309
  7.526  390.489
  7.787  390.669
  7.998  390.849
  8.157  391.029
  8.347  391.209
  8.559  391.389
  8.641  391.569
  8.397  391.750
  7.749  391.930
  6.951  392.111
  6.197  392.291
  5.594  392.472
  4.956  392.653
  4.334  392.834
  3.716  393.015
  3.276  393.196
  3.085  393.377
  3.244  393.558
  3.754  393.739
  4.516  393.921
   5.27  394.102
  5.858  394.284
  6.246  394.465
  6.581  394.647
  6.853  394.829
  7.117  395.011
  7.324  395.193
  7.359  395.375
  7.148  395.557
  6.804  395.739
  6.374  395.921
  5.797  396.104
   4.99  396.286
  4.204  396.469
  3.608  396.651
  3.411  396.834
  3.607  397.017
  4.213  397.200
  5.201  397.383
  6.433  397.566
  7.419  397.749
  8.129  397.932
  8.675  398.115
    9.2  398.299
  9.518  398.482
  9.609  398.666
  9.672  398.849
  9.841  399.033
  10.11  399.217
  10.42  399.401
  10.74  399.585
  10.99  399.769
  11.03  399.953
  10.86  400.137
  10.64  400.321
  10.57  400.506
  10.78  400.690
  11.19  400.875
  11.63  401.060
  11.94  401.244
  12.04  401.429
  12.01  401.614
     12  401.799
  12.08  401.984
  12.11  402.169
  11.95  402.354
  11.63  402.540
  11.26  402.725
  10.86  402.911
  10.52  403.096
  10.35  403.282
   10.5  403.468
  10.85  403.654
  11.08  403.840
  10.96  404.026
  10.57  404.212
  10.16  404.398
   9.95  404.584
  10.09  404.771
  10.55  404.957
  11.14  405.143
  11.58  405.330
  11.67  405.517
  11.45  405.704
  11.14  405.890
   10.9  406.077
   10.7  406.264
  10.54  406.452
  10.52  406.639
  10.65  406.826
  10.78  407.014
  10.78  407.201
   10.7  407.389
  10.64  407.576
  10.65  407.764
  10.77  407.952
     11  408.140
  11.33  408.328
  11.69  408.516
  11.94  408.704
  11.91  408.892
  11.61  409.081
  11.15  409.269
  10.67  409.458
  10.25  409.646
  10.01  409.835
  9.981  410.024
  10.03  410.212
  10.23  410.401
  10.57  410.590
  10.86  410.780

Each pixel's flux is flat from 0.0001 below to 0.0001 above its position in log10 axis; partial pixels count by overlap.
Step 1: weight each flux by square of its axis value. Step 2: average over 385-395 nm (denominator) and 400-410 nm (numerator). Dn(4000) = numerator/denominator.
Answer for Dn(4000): 2.0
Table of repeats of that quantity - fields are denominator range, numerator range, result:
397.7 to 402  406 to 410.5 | 1.08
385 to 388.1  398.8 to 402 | 2.16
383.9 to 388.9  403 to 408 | 2.22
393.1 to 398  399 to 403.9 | 2.10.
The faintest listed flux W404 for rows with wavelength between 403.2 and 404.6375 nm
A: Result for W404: 9.95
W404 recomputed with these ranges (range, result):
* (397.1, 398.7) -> 4.213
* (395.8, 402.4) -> 3.411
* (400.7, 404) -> 10.35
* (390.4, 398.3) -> 3.085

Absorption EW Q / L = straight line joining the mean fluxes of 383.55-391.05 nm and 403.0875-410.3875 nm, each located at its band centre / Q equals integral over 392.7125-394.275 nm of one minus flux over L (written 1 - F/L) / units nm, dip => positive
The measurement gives 0.72 nm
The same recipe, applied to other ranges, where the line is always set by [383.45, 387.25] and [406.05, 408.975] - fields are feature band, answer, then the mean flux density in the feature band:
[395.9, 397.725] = 0.75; 4.82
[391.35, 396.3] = 0.95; 5.94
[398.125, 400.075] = -0.29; 10.1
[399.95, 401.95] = -0.46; 11.4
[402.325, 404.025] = -0.20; 11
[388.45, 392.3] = -0.48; 7.3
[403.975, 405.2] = -0.03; 10.5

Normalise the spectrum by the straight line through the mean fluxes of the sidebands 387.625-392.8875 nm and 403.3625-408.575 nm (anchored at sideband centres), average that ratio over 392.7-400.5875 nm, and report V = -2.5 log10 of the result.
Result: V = 0.228 mag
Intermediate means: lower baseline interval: 6.74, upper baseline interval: 10.8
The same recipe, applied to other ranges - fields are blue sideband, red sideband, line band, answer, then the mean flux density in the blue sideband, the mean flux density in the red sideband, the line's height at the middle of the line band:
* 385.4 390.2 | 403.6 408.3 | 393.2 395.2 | 0.41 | 5.88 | 10.8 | 7.61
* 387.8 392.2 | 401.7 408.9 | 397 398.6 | 0.26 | 7.02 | 11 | 9.06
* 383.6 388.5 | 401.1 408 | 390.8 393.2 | 0.05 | 5.24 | 11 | 7.11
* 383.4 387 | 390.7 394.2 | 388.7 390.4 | -0.23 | 5.1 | 5.96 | 5.62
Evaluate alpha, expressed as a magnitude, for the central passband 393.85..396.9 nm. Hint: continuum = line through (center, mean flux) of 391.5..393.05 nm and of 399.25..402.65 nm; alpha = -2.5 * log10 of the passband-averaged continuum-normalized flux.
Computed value 0.34 mag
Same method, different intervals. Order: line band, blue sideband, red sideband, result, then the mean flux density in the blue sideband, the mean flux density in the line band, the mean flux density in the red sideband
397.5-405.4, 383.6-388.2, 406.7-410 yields -0.15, 5.25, 10.6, 10.9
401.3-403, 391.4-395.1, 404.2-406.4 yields -0.24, 5.68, 11.8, 10.8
